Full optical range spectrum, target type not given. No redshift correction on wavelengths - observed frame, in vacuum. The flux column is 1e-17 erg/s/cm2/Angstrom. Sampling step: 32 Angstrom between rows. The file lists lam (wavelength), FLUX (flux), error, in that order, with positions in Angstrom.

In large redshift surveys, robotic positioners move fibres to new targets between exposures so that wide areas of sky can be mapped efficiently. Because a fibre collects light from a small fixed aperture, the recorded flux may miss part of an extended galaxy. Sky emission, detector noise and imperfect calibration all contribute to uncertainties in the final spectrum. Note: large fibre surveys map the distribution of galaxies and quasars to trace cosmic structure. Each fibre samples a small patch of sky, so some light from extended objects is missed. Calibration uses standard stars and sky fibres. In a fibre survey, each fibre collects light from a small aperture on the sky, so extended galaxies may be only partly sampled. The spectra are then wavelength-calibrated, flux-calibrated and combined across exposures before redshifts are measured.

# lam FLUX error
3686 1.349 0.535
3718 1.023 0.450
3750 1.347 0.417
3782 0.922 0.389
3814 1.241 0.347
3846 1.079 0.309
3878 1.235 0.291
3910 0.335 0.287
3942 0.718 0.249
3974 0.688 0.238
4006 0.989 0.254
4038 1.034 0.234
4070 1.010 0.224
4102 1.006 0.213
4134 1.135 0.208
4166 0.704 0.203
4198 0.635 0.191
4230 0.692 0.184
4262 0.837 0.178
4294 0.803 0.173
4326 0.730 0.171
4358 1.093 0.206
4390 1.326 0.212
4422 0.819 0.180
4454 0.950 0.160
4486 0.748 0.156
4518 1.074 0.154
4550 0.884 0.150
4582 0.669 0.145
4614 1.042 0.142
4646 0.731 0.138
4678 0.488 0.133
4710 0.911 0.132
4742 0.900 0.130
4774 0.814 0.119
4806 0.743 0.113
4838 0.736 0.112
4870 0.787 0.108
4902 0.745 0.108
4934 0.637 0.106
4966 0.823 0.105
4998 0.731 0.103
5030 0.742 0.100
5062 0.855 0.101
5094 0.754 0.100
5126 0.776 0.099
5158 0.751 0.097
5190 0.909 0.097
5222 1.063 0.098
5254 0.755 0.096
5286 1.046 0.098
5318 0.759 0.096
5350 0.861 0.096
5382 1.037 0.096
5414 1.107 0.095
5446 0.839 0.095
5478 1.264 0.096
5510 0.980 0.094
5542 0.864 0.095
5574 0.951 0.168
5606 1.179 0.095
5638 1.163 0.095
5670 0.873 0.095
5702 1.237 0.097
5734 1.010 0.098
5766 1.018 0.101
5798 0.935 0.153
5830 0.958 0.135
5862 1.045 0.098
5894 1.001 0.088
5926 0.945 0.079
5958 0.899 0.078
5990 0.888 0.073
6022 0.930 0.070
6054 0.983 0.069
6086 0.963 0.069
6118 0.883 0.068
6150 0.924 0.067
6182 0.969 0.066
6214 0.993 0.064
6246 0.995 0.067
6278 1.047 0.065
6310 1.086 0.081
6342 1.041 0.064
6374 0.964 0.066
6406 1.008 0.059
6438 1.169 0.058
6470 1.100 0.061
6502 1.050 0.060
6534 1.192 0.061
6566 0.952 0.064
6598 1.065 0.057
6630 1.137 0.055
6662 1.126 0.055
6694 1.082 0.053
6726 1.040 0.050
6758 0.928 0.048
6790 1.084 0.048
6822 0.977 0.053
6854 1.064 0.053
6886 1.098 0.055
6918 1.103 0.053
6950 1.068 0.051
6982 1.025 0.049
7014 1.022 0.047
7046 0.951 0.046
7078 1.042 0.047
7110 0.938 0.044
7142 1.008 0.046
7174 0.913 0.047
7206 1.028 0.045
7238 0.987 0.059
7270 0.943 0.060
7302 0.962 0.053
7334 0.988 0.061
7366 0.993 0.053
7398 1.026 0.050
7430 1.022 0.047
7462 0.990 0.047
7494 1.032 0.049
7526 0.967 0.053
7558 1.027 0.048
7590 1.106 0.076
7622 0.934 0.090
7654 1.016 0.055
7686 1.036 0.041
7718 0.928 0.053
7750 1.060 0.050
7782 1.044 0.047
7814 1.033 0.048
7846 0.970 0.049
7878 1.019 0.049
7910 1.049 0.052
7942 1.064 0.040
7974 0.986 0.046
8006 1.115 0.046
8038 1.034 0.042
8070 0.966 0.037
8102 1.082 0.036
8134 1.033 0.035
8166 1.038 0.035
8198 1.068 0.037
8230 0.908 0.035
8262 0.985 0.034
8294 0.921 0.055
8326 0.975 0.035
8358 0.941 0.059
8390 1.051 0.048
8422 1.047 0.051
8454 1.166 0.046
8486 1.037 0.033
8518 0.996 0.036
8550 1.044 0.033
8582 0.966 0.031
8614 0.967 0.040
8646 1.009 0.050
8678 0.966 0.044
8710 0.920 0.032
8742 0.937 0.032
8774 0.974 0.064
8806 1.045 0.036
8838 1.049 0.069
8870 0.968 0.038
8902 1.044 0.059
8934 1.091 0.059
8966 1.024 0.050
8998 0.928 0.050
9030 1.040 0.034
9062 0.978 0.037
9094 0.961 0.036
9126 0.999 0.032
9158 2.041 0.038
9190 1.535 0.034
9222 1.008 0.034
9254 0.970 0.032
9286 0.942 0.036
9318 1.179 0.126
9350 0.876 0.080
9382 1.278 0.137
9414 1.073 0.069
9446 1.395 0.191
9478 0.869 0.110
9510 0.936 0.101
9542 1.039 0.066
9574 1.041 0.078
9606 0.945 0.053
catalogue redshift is 0.397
